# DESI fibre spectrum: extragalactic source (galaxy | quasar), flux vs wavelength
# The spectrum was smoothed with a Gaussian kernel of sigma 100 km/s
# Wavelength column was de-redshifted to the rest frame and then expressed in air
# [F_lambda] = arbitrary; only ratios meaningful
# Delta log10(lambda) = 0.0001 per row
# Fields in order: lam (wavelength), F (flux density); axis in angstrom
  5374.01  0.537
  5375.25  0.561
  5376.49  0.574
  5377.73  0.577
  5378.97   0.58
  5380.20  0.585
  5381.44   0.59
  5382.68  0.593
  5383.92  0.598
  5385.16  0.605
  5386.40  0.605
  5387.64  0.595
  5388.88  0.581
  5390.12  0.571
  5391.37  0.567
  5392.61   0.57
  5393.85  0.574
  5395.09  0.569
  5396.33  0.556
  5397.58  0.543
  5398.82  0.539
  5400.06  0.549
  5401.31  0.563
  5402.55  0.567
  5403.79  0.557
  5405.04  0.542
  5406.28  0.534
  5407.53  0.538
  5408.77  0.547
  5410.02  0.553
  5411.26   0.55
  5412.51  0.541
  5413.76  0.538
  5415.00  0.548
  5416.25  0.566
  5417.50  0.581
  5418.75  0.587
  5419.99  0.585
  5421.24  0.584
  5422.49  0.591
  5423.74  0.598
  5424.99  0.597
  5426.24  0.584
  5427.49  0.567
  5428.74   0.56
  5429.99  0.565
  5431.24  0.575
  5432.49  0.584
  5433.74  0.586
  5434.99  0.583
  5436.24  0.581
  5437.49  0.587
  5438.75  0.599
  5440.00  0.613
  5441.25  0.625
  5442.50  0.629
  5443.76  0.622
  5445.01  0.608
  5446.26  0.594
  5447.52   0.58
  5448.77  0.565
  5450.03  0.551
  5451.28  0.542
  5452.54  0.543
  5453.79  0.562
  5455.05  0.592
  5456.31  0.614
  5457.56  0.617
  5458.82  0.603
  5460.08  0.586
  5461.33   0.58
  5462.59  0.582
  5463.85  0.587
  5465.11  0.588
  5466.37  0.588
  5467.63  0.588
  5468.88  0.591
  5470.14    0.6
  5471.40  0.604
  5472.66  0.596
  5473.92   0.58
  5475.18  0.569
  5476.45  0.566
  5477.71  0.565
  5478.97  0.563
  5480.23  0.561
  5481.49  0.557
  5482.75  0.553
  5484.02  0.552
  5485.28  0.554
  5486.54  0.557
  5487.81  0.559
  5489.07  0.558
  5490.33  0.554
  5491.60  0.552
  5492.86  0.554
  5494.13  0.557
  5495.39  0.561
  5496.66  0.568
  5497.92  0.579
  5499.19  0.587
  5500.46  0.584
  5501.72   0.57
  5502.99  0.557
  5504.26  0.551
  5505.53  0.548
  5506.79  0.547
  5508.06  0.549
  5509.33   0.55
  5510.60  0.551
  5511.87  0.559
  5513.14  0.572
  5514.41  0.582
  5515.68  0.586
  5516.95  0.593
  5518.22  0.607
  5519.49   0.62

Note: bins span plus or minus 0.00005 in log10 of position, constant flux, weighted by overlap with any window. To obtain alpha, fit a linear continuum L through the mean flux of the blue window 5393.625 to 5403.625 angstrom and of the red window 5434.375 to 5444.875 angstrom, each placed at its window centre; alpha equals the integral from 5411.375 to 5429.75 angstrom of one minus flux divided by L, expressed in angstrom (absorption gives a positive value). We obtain 0.3 angstrom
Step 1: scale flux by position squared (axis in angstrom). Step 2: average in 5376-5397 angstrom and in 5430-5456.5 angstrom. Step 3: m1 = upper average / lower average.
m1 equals 1.0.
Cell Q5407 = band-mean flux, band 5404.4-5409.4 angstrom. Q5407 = 0.54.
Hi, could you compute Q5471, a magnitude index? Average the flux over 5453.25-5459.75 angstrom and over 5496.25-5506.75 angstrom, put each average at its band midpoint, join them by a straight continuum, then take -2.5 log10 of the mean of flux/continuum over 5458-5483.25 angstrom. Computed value 0.01 mag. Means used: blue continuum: 0.597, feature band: 0.581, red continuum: 0.567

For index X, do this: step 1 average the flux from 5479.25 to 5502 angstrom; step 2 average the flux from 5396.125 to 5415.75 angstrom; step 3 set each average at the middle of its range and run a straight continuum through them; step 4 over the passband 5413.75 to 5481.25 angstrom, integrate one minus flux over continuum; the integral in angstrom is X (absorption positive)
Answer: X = -3.5 angstrom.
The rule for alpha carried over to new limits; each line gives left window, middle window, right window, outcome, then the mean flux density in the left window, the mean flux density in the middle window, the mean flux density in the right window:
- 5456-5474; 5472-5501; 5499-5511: 0.5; 0.594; 0.564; 0.558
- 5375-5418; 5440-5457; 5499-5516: -0.7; 0.566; 0.588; 0.563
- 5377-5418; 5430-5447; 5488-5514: -1.0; 0.566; 0.598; 0.561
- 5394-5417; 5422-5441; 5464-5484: -0.8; 0.551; 0.585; 0.577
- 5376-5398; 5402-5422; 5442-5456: 0.8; 0.58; 0.558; 0.581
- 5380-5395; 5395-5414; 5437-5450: 1.3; 0.585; 0.549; 0.6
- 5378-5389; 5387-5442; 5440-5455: 1.7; 0.593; 0.57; 0.585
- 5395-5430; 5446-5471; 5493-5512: -1.0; 0.562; 0.583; 0.561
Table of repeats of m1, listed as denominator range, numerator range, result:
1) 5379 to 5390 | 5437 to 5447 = 1.05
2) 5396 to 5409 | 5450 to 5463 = 1.08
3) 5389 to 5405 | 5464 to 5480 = 1.07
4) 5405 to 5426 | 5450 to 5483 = 1.05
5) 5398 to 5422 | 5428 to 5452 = 1.07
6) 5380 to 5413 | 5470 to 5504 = 1.04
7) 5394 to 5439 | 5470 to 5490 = 1.03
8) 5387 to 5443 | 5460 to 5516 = 1.02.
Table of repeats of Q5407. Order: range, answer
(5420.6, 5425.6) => 0.592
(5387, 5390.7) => 0.583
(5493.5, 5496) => 0.56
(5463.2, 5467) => 0.587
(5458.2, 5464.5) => 0.587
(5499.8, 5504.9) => 0.565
